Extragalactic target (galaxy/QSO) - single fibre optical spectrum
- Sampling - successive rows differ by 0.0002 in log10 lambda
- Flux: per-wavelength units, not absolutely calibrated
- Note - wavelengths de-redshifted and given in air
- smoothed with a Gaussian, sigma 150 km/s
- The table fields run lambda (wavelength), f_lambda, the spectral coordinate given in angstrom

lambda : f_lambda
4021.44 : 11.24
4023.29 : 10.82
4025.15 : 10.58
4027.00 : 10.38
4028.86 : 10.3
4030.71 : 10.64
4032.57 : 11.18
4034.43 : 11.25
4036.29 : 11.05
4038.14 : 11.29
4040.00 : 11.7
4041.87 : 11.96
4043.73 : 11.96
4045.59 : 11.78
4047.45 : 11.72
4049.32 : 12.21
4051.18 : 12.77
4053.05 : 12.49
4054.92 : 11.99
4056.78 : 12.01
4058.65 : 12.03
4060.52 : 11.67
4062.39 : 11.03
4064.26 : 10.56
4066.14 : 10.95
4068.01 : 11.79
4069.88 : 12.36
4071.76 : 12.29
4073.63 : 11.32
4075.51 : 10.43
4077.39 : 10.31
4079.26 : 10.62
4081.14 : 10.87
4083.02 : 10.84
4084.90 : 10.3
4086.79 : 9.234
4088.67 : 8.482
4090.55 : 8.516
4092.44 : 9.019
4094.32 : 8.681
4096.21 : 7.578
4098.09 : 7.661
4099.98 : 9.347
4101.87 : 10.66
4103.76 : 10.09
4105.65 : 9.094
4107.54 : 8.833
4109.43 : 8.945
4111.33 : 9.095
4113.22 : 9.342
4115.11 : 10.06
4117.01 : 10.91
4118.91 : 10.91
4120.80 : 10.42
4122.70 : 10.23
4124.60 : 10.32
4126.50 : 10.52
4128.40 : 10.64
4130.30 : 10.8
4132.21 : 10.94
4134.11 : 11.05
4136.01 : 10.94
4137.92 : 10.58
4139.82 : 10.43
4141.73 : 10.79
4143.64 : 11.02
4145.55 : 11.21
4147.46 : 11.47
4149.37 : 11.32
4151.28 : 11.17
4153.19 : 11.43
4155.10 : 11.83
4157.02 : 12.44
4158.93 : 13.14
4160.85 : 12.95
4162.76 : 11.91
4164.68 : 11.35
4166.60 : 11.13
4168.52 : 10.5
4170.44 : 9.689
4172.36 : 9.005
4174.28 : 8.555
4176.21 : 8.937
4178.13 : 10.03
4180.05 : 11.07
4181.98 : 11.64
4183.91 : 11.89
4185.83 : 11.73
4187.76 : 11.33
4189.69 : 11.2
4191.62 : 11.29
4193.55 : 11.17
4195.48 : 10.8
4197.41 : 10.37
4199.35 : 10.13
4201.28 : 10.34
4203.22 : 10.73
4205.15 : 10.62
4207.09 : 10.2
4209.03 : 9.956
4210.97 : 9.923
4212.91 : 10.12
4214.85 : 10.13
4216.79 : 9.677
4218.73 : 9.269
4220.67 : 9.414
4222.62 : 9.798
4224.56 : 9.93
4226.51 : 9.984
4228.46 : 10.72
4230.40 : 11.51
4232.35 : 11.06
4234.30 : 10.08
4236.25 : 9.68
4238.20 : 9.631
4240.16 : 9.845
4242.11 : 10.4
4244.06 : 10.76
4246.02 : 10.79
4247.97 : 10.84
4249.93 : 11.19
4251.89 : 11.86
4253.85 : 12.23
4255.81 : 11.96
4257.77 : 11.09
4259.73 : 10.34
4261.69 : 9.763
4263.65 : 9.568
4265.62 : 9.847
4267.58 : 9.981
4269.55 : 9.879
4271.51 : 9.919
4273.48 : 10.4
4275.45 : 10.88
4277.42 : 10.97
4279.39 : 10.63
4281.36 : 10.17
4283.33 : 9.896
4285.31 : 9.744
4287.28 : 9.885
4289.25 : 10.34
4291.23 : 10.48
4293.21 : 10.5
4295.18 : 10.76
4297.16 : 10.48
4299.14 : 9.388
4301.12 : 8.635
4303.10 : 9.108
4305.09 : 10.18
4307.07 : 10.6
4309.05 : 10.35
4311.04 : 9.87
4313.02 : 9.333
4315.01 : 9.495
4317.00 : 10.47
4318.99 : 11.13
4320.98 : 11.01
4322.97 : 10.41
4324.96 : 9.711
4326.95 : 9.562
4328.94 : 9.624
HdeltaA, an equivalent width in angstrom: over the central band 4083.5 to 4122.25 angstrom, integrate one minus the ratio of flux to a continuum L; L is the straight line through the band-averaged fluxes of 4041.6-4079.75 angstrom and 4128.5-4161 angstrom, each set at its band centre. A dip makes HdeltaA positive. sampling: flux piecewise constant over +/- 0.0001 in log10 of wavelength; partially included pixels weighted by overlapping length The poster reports 7.1 angstrom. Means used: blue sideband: 11.6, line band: 9.39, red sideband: 11.3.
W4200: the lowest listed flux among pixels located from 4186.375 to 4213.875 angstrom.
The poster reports 9.923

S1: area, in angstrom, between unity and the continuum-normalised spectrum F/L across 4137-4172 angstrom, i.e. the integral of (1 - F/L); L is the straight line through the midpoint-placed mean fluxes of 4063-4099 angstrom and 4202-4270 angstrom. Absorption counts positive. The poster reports -3.7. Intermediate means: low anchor 10.1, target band 11.3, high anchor 10.4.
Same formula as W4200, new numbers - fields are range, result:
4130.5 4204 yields 8.555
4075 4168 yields 7.578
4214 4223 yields 9.269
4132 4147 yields 10.43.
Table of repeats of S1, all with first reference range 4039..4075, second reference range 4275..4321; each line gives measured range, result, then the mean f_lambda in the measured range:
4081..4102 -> 4.4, 9.15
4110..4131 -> 2.0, 10.3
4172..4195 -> 0.5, 10.7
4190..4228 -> 1.9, 10.2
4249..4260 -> -1.1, 11.5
